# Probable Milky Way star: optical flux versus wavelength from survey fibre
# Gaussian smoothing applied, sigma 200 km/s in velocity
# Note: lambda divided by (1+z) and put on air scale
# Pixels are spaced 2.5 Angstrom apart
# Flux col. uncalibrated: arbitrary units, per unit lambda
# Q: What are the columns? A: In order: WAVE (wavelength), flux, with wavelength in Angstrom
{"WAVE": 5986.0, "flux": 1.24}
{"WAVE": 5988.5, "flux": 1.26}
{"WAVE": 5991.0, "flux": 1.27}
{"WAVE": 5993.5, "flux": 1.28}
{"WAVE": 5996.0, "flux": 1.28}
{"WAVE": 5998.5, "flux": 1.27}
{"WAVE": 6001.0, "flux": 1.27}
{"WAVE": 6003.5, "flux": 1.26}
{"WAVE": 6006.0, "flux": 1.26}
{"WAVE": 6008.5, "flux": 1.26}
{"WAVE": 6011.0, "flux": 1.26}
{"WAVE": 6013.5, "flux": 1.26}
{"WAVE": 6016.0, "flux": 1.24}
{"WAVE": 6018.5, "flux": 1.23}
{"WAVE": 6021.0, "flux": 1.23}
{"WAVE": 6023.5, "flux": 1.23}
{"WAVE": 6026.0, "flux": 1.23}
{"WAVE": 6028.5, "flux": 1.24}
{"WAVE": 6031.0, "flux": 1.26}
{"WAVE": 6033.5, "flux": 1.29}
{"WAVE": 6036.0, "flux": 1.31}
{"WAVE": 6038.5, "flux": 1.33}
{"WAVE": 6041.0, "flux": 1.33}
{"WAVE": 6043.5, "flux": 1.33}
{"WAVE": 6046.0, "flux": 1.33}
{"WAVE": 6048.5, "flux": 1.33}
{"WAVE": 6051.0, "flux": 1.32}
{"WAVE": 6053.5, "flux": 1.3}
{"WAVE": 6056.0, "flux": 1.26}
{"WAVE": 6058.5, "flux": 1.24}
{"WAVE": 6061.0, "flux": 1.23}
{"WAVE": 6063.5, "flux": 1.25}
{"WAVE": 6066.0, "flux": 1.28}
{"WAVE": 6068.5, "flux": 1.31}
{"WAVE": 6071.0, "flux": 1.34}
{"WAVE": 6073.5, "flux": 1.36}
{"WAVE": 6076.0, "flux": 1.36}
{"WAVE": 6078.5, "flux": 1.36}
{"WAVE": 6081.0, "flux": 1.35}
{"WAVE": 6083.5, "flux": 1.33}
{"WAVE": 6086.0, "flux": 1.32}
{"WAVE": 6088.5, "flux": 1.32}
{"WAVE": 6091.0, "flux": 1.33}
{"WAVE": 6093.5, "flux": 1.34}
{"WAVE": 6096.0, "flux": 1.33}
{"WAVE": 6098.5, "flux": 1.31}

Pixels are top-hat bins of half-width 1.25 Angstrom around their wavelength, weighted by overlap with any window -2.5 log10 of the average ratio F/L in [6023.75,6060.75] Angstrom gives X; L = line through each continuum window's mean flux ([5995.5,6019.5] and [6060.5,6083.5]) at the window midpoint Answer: 0.00 mag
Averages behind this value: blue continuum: 1.26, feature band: 1.29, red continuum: 1.32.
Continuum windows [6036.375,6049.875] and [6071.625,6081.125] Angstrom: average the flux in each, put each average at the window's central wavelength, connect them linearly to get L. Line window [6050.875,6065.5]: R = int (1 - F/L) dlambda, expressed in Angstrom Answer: 0.9 Angstrom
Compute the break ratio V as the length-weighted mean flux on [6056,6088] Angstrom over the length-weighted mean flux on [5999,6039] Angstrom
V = 1.04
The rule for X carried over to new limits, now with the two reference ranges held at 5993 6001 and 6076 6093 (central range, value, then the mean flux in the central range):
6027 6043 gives 0.007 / 1.29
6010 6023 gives 0.040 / 1.24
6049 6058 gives 0.019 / 1.29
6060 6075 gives 0.023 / 1.3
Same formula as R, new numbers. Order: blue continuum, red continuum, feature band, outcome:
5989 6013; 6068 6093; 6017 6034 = 0.62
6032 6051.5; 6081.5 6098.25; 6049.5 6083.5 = 0.48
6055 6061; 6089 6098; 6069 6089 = -0.72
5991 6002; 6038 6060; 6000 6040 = 0.88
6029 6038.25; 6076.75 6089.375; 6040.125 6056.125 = -0.19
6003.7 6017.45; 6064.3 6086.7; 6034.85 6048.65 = -0.36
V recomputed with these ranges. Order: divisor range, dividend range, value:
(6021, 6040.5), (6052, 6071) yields 1.00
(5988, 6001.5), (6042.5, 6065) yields 1.01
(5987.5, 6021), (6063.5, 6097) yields 1.06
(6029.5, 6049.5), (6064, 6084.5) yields 1.02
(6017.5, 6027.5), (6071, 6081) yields 1.10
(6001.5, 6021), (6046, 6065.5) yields 1.02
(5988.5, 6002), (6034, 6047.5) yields 1.04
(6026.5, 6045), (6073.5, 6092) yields 1.03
